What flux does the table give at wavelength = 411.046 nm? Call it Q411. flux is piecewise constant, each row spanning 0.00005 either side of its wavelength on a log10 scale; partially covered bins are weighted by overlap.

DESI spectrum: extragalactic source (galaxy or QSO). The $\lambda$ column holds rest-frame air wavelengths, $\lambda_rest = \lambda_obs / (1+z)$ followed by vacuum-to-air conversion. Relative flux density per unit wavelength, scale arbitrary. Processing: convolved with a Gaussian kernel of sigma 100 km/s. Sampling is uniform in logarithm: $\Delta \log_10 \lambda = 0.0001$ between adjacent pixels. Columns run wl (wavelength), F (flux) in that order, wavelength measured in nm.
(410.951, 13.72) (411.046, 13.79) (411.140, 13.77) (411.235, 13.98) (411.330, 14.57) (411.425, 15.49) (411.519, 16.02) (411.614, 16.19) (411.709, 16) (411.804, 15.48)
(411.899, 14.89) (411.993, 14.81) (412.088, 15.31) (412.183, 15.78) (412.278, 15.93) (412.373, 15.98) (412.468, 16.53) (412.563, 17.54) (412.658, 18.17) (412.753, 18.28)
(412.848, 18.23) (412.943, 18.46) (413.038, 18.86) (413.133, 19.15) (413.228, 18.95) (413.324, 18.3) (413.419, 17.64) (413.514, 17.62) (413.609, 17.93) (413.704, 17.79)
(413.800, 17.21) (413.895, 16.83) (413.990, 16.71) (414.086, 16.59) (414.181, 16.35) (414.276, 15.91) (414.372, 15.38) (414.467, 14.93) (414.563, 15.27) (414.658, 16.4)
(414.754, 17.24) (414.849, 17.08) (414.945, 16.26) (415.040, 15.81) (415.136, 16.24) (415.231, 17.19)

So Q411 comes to 13.79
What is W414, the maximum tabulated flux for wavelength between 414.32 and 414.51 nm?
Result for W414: 15.38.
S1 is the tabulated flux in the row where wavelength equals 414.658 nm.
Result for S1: 16.4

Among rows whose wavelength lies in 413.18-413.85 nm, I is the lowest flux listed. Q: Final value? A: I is 17.21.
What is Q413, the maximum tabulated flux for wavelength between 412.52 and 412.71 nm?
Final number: 18.17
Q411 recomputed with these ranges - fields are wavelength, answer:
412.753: 18.28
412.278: 15.93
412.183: 15.78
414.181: 16.35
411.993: 14.81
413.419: 17.64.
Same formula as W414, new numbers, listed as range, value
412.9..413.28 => 19.15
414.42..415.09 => 17.24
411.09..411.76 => 16.19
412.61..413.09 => 18.86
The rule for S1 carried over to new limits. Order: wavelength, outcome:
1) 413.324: 18.3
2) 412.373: 15.98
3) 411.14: 13.77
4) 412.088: 15.31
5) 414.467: 14.93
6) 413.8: 17.21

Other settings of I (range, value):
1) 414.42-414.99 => 14.93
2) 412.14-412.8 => 15.78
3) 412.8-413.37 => 18.23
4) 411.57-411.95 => 14.89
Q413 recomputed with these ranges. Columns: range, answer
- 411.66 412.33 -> 16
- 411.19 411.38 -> 14.57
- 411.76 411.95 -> 15.48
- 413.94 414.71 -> 16.71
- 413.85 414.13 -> 16.83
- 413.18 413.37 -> 18.95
